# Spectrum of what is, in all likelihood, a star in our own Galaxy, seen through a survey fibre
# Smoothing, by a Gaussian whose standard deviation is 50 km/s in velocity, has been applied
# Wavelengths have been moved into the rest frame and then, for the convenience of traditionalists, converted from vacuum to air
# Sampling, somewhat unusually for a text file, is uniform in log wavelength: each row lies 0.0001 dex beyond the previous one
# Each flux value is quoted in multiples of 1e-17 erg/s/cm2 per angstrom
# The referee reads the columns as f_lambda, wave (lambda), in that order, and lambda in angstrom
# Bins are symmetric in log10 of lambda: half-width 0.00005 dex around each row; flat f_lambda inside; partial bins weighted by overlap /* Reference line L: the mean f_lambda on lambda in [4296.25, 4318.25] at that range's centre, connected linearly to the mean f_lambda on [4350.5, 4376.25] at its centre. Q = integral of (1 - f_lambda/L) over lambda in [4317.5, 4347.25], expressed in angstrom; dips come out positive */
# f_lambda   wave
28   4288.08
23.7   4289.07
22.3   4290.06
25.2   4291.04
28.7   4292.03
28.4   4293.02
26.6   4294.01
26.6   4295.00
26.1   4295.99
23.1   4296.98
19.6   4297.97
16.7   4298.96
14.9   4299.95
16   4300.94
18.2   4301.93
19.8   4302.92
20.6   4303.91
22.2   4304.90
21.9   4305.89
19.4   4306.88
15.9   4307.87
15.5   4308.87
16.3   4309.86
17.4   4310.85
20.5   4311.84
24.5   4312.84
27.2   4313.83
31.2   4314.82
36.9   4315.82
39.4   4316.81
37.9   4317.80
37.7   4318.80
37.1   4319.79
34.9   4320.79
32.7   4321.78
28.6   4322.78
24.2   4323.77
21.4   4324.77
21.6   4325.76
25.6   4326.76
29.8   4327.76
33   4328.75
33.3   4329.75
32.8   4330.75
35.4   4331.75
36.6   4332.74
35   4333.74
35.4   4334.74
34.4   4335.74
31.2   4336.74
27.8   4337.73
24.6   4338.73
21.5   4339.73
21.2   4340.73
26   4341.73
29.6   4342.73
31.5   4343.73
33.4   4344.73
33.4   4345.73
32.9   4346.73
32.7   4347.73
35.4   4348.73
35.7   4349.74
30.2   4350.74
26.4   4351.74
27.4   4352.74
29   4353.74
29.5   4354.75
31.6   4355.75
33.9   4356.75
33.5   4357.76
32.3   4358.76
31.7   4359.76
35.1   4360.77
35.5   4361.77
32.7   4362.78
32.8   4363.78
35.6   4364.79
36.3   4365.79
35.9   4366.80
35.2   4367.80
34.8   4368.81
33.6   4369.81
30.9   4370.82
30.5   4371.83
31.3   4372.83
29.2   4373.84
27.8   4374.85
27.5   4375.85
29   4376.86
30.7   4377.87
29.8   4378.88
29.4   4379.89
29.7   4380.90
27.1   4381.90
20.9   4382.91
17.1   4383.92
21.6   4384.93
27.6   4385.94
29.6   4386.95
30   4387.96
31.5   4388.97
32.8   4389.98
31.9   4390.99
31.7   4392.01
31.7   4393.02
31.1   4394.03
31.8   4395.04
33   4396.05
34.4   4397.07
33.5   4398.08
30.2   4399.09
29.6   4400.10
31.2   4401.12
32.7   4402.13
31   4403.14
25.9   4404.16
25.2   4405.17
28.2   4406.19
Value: -4.5 angstrom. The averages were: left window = 22.5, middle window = 30.6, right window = 32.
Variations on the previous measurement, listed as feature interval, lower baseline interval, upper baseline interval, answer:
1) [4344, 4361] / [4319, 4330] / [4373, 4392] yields -1.9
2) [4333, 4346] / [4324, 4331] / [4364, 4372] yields 0.0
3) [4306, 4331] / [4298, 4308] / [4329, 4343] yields -3.4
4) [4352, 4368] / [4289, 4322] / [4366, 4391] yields -2.6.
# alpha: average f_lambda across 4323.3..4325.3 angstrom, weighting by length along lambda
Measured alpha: 22.8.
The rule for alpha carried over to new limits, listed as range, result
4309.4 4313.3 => 19.7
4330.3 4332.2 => 34.1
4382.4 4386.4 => 21.7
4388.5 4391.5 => 32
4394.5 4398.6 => 33.2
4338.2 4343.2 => 24.6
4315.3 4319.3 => 37.9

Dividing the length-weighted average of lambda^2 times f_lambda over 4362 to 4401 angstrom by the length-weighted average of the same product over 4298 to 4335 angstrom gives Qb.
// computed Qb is 1.18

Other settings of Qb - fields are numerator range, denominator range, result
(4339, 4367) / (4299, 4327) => 1.29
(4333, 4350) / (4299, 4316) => 1.51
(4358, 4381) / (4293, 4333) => 1.27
